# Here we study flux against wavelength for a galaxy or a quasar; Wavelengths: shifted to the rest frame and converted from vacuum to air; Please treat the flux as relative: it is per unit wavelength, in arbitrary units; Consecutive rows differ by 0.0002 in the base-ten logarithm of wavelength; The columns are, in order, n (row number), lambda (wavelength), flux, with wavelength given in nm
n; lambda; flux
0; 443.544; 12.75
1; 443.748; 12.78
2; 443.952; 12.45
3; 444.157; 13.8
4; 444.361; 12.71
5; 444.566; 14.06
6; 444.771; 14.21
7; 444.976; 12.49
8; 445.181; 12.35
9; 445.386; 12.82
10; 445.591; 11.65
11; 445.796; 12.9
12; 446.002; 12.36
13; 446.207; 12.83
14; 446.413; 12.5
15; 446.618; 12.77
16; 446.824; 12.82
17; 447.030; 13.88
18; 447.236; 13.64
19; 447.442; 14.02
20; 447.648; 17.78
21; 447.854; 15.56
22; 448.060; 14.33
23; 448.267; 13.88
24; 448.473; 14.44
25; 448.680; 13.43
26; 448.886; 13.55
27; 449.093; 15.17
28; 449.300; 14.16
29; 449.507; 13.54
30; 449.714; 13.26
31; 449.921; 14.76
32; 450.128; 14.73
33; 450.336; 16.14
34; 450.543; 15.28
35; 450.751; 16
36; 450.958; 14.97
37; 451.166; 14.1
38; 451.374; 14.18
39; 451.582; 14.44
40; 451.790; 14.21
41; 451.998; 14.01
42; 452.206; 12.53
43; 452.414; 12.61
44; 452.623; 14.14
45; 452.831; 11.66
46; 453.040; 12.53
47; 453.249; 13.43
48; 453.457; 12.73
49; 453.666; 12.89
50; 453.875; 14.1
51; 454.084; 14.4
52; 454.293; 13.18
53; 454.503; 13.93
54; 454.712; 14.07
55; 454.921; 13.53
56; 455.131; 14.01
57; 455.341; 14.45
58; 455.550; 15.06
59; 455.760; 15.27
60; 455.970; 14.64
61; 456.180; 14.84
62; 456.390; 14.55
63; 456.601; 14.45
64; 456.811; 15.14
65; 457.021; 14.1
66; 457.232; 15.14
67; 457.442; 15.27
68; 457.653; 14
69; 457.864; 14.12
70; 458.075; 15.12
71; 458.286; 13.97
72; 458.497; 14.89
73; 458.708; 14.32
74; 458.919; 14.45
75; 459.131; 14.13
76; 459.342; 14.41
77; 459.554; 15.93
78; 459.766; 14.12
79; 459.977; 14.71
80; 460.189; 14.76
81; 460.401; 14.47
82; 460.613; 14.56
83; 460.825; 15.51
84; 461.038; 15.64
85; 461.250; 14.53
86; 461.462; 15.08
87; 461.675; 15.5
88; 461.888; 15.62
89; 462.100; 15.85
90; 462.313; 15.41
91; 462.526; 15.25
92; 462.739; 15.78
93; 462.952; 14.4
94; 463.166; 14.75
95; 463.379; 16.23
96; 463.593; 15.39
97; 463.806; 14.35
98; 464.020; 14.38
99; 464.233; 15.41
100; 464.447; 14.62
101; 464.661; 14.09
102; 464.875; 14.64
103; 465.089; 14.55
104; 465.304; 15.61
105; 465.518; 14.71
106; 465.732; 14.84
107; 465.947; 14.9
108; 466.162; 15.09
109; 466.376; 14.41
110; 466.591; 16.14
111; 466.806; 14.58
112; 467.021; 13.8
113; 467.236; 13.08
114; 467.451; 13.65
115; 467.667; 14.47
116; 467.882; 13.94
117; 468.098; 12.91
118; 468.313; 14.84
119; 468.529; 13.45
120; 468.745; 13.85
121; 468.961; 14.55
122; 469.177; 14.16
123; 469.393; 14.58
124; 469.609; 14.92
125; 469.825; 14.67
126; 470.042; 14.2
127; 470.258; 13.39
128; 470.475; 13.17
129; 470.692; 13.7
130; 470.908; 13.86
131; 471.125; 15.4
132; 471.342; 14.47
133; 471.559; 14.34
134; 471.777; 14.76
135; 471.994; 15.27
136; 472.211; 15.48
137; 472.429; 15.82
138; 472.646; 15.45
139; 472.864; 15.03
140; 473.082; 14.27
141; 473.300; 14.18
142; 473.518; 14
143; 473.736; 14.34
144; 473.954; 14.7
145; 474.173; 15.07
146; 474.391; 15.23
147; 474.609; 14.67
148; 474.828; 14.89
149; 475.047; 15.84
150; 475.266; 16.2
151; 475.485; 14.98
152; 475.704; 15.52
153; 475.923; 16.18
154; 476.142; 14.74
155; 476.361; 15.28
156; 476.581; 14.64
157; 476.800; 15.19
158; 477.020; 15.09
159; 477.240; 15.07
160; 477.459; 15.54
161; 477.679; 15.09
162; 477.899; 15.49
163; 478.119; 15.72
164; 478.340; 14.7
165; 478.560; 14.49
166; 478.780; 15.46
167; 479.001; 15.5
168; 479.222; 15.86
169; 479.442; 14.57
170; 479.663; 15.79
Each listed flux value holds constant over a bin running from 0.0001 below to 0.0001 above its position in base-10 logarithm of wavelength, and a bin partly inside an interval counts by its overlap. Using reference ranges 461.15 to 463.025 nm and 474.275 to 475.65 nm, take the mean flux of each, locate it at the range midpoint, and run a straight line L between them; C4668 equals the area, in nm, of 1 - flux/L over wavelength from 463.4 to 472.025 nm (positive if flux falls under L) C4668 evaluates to 0.49 nm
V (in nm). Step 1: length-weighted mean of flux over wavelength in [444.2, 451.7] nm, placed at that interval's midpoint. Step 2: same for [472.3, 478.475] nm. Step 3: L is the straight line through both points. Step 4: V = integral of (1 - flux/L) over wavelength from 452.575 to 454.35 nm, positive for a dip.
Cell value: 0.12 nm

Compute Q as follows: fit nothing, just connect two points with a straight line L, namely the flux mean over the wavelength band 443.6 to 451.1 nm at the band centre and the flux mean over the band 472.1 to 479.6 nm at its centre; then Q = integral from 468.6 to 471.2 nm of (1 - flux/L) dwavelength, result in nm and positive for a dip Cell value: 0.119 nm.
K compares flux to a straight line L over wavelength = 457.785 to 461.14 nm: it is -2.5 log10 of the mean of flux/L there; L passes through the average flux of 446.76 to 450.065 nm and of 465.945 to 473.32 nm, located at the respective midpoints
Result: -0.03 mag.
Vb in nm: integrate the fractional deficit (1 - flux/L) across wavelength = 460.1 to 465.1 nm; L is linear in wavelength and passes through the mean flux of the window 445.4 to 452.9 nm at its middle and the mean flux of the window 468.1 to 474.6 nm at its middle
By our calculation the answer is -0.27 nm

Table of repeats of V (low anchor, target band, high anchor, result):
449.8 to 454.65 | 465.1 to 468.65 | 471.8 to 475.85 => 0.072 nm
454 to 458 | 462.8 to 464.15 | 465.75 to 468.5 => -0.057 nm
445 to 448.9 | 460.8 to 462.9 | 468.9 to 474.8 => -0.181 nm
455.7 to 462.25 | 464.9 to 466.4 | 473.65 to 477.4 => 0.007 nm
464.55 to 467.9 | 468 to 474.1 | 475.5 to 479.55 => 0.169 nm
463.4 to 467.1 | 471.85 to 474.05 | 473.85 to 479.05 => 0.036 nm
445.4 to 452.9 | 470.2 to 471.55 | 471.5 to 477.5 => 0.078 nm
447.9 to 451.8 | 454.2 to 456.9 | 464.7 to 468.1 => 0.016 nm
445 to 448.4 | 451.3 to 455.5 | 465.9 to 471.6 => 0.047 nm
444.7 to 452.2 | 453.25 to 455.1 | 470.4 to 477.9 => 0.074 nm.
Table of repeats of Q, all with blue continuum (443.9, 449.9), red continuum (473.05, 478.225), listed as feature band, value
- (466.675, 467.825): 0.054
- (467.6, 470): 0.086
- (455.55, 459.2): -0.127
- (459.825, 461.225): -0.057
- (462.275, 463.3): -0.050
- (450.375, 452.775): -0.068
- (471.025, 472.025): 0.005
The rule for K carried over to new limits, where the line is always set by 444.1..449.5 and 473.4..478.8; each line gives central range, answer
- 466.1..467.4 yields 0.013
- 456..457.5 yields -0.048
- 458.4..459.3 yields -0.016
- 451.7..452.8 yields 0.042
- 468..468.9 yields 0.070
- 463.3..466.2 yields -0.026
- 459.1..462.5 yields -0.052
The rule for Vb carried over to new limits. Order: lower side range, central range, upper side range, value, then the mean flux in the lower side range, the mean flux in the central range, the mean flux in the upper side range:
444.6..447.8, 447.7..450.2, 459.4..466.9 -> -0.13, 13.3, 14.3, 15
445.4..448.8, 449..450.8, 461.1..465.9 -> -0.11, 13.7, 14.7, 15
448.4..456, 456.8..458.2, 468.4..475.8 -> -0.05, 14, 14.7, 14.7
